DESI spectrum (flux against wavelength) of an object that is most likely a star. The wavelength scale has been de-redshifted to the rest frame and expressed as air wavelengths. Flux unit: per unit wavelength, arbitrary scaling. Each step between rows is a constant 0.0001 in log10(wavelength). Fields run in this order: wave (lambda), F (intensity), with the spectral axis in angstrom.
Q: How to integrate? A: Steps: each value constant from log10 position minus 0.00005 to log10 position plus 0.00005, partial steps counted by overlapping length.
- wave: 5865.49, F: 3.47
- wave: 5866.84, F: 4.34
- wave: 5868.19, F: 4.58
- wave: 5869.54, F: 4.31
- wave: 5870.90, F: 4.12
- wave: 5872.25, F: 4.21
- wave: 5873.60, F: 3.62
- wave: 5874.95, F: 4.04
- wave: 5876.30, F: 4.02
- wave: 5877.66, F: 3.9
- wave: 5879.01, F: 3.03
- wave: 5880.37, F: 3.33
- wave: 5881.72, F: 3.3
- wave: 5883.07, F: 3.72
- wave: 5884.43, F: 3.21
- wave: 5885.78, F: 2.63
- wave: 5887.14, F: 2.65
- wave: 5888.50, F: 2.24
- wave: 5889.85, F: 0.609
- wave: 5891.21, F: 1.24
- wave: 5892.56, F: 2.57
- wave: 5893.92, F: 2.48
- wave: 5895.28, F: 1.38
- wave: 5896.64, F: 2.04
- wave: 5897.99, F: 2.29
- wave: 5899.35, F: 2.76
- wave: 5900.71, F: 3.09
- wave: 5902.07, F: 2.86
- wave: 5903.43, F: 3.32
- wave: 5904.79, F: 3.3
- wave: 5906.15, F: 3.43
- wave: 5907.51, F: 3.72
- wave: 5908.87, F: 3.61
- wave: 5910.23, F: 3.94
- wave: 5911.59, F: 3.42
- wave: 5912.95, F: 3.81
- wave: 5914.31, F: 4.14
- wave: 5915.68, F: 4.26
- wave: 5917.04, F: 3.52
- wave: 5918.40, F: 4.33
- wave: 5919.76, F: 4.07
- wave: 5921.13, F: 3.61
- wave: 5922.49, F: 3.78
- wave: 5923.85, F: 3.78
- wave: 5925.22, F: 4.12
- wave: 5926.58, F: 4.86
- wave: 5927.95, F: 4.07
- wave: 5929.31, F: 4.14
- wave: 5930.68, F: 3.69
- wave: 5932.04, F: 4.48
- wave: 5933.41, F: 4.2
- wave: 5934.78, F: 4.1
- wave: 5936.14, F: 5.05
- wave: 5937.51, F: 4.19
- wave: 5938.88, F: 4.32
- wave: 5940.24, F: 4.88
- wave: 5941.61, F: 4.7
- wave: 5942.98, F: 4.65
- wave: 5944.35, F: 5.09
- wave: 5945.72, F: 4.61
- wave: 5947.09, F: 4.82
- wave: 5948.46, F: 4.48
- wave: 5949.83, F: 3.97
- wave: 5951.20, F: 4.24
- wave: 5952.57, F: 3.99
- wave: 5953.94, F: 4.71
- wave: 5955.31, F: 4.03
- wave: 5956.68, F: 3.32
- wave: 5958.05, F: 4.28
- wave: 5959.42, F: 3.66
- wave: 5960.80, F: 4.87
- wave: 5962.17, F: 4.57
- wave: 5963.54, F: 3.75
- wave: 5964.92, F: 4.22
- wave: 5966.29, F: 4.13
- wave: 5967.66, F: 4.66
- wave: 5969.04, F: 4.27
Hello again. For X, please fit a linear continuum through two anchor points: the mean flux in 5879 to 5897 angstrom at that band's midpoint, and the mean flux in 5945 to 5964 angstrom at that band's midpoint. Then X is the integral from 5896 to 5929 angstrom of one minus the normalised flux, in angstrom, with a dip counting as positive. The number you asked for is -5.0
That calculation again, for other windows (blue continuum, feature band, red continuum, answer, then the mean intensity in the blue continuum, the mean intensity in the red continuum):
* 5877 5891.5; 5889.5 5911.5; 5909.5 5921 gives 4.5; 2.75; 3.92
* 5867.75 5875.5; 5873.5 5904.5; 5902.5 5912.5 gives 8.6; 4.14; 3.52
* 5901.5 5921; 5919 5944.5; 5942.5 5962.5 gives -1.7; 3.7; 4.35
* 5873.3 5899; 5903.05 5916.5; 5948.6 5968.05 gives -2.0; 2.74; 4.17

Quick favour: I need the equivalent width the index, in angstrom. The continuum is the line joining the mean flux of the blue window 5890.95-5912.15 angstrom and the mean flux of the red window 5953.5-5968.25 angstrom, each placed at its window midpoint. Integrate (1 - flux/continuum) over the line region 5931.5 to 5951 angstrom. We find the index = -4.1 angstrom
